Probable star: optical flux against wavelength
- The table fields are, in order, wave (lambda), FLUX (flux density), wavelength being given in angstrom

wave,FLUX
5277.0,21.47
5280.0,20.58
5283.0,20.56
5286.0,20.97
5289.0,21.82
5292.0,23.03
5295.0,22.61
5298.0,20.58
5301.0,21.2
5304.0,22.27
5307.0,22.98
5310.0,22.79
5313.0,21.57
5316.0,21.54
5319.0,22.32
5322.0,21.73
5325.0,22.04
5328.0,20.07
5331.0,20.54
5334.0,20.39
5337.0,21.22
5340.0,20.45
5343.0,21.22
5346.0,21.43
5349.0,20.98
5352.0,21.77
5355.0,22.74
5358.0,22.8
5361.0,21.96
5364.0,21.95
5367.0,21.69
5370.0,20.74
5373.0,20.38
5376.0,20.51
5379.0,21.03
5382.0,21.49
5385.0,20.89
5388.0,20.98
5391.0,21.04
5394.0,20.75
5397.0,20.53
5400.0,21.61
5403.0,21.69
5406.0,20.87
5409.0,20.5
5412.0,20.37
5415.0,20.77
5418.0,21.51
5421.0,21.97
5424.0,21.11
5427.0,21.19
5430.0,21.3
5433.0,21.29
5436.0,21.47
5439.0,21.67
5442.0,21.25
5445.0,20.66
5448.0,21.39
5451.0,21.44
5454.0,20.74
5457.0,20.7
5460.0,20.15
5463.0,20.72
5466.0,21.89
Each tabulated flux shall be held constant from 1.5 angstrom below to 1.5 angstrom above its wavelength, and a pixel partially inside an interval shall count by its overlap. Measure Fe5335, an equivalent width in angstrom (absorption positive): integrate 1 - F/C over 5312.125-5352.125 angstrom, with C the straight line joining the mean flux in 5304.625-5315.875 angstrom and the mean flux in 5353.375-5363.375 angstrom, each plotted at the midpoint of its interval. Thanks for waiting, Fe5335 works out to 2.1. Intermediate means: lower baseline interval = 22.3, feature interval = 21.2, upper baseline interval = 22.4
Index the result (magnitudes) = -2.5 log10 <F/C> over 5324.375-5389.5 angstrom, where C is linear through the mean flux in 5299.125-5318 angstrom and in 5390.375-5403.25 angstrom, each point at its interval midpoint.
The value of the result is 0.01 mag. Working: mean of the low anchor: 22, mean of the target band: 21.2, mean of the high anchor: 21.1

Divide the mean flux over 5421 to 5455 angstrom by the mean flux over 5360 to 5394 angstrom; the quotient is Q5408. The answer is 1.01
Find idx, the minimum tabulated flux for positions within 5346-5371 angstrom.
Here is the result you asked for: 20.74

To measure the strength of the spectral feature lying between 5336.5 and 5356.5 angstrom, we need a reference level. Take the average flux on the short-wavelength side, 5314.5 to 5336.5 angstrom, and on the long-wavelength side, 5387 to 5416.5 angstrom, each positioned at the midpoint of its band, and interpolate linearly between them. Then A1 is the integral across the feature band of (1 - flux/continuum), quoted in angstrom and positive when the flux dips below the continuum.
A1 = -0.3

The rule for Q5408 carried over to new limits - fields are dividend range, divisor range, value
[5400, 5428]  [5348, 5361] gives 0.96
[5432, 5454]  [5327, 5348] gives 1.02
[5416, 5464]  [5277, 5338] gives 0.98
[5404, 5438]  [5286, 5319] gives 0.96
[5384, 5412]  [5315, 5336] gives 0.99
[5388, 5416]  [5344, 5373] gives 0.96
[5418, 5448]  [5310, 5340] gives 1.00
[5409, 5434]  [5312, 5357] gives 0.99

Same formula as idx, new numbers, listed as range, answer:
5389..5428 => 20.37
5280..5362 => 20.07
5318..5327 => 21.73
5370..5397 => 20.38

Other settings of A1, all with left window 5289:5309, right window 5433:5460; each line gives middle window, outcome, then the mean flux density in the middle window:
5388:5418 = 0.66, 20.9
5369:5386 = 0.58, 20.8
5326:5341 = 0.88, 20.6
